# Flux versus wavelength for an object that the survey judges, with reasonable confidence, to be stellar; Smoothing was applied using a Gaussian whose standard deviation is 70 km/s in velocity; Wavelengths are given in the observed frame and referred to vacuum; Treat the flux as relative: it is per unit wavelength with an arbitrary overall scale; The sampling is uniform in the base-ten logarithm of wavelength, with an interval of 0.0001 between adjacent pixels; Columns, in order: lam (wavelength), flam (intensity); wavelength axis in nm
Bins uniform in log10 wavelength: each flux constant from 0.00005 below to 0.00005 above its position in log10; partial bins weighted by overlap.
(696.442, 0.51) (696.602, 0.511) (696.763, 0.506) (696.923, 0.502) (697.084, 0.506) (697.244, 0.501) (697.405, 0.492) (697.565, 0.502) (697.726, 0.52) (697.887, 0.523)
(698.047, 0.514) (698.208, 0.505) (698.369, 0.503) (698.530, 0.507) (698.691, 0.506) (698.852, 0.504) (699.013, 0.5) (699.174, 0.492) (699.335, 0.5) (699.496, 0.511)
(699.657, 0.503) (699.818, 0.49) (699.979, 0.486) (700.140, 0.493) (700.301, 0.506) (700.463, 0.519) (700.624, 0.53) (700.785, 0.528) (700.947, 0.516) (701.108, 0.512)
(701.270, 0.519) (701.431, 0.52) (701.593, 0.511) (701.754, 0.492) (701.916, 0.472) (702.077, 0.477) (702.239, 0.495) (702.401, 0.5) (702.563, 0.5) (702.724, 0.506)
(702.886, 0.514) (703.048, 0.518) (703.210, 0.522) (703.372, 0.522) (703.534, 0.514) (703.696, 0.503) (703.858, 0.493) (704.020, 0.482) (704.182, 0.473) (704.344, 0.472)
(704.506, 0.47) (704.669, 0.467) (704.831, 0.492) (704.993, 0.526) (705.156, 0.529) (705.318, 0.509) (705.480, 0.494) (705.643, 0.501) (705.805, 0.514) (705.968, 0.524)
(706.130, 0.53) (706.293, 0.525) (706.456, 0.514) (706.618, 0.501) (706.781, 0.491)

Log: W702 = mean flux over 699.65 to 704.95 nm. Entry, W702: 0.501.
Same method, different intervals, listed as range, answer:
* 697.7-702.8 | 0.505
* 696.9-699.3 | 0.505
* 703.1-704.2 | 0.503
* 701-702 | 0.505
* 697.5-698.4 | 0.512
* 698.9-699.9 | 0.5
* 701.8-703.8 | 0.503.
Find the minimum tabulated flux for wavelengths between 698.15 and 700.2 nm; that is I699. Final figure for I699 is 0.486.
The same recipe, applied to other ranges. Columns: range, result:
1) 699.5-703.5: 0.472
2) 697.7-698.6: 0.503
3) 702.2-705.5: 0.467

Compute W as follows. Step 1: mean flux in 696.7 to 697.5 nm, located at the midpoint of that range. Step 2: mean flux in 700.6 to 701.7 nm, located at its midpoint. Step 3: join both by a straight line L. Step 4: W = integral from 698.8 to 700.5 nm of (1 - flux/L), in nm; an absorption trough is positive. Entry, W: 0.04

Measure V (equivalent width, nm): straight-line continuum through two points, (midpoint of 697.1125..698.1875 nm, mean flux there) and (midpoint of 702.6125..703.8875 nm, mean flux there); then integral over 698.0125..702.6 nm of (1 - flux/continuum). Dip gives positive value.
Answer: 0.06 nm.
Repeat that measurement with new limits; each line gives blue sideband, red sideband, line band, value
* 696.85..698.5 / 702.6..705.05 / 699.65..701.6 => -0.03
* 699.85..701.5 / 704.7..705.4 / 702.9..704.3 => 0.02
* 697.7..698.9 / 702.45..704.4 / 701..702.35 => 0.01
